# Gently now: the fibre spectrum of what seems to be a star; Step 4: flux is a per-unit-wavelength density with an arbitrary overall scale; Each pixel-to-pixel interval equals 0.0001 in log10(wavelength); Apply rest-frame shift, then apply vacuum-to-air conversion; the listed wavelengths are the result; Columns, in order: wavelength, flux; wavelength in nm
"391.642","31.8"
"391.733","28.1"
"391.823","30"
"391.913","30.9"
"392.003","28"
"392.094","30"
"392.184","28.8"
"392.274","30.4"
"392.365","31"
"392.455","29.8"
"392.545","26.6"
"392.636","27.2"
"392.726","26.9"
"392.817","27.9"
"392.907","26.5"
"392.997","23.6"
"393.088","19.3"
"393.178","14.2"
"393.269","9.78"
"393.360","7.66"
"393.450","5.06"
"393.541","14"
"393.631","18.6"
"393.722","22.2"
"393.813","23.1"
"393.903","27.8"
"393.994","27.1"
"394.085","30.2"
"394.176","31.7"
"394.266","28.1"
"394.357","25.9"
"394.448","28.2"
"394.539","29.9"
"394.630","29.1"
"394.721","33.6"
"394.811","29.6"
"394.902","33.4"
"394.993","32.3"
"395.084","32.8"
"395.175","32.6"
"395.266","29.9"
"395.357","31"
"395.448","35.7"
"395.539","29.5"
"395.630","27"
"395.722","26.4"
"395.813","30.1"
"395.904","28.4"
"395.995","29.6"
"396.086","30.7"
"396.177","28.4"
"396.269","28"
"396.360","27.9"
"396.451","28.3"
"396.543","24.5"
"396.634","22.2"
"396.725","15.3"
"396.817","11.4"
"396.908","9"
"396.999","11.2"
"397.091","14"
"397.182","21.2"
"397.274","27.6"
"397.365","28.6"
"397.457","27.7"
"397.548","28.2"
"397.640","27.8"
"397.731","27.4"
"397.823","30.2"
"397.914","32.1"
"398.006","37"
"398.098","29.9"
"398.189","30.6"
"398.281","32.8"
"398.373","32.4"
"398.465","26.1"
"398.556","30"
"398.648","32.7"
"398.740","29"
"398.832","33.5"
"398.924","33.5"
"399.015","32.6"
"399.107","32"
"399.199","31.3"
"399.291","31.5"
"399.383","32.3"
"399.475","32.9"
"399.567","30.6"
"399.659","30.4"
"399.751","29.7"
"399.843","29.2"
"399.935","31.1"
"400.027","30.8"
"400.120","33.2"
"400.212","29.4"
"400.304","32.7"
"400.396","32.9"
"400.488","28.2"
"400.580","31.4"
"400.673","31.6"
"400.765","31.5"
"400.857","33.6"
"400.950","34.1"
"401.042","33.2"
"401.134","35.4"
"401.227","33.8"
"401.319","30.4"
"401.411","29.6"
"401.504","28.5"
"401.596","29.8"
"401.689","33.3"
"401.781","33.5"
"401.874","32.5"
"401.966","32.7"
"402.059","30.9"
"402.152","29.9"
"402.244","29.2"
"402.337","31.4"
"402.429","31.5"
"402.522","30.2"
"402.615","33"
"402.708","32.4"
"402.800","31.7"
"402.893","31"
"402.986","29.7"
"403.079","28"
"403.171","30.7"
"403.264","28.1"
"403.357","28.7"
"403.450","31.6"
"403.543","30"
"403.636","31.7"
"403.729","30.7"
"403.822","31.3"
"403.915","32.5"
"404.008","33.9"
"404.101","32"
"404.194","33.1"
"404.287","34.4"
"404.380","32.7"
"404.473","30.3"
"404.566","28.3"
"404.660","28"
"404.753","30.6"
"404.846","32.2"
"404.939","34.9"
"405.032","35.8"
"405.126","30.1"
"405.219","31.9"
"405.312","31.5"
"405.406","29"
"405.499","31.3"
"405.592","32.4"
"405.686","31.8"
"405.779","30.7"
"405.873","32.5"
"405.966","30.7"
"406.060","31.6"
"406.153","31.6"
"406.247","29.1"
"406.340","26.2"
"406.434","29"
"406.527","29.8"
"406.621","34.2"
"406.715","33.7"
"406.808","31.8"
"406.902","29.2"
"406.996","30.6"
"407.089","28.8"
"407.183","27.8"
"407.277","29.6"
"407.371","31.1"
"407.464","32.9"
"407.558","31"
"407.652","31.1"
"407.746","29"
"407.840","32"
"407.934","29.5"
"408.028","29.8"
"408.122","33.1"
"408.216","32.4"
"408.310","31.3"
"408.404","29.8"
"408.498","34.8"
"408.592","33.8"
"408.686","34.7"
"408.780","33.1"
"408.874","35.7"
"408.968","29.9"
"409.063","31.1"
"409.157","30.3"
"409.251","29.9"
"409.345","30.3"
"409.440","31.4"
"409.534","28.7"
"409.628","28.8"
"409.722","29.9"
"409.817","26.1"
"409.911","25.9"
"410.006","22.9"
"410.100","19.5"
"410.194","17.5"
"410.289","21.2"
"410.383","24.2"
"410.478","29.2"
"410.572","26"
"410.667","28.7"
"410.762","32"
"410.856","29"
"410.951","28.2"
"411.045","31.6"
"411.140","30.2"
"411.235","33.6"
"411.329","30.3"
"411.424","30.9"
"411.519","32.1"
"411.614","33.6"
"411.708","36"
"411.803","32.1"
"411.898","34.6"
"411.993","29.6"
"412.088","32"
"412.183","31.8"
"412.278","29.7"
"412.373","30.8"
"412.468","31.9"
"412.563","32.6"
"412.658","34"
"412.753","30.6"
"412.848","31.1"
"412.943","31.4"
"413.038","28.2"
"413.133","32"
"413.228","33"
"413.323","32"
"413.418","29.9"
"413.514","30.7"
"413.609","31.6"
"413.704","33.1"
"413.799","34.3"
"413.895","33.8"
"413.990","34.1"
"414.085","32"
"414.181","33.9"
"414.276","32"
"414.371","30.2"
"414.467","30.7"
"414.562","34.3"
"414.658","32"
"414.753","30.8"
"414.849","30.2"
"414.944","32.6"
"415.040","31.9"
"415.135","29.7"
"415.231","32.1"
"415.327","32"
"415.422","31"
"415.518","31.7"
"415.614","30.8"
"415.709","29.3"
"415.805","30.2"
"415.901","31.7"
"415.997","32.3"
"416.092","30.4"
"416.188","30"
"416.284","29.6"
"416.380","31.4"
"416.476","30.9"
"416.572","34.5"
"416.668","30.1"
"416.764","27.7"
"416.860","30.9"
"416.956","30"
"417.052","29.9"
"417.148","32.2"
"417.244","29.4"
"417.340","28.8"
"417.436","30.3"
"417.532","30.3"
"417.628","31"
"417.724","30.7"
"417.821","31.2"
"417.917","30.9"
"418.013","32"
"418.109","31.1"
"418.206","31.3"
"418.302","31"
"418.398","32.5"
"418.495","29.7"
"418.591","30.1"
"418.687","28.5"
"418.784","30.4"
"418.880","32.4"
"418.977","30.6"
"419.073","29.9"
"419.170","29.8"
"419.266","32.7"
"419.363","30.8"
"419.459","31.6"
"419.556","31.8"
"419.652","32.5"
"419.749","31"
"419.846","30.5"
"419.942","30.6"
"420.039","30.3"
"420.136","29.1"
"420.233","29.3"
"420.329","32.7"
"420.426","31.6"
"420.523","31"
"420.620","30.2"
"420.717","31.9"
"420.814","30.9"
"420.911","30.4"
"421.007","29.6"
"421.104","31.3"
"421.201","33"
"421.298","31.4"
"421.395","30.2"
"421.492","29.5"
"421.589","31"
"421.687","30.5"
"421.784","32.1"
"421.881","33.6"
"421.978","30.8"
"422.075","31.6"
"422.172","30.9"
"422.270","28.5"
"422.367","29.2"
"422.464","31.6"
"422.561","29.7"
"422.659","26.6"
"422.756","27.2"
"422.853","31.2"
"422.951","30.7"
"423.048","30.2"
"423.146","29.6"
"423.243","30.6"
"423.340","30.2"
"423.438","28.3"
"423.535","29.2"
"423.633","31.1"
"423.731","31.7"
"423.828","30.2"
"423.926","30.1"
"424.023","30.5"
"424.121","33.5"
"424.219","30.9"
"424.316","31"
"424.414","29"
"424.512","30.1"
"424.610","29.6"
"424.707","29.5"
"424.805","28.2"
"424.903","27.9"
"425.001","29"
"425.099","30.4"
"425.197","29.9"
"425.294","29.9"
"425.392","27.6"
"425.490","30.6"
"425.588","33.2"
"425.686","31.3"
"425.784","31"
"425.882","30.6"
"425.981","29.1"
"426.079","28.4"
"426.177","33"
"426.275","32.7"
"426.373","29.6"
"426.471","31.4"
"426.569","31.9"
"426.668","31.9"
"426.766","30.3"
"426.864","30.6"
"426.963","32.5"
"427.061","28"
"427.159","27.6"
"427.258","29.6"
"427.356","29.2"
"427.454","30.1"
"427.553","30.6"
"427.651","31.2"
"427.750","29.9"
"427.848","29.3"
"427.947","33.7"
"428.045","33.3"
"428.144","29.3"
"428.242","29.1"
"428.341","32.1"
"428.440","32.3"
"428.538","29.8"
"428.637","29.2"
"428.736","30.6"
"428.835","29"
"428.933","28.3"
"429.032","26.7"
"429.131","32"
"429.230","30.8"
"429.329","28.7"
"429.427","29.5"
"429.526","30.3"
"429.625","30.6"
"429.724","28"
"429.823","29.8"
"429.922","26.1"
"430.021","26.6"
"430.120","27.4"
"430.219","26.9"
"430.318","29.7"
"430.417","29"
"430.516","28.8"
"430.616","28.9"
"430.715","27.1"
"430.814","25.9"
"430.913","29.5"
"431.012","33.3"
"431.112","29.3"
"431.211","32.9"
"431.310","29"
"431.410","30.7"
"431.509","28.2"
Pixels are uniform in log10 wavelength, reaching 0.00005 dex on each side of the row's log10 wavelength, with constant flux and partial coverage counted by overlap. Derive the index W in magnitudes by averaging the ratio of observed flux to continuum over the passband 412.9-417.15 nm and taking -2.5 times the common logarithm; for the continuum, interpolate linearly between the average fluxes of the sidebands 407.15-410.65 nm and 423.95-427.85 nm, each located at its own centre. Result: -0.06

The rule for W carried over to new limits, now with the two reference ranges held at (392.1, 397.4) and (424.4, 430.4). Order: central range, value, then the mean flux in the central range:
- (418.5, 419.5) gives -0.071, 30.7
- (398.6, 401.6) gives -0.213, 31.6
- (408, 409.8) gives -0.155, 31.4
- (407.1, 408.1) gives -0.125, 30.4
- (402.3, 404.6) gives -0.178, 31.2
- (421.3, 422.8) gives -0.040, 30.2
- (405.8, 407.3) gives -0.132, 30.4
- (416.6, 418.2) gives -0.074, 30.5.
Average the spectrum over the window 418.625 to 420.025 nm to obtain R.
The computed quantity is 30.9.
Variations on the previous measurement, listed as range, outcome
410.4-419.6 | 31.2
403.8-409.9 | 31.1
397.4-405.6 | 31.3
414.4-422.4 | 30.9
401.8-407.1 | 31.1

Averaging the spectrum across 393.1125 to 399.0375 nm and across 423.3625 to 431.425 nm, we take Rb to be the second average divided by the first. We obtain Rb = 1.14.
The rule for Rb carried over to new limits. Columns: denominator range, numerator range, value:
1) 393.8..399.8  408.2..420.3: 1.08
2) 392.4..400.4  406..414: 1.12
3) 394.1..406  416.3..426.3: 1.02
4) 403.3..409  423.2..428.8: 0.97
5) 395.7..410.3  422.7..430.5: 1.00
